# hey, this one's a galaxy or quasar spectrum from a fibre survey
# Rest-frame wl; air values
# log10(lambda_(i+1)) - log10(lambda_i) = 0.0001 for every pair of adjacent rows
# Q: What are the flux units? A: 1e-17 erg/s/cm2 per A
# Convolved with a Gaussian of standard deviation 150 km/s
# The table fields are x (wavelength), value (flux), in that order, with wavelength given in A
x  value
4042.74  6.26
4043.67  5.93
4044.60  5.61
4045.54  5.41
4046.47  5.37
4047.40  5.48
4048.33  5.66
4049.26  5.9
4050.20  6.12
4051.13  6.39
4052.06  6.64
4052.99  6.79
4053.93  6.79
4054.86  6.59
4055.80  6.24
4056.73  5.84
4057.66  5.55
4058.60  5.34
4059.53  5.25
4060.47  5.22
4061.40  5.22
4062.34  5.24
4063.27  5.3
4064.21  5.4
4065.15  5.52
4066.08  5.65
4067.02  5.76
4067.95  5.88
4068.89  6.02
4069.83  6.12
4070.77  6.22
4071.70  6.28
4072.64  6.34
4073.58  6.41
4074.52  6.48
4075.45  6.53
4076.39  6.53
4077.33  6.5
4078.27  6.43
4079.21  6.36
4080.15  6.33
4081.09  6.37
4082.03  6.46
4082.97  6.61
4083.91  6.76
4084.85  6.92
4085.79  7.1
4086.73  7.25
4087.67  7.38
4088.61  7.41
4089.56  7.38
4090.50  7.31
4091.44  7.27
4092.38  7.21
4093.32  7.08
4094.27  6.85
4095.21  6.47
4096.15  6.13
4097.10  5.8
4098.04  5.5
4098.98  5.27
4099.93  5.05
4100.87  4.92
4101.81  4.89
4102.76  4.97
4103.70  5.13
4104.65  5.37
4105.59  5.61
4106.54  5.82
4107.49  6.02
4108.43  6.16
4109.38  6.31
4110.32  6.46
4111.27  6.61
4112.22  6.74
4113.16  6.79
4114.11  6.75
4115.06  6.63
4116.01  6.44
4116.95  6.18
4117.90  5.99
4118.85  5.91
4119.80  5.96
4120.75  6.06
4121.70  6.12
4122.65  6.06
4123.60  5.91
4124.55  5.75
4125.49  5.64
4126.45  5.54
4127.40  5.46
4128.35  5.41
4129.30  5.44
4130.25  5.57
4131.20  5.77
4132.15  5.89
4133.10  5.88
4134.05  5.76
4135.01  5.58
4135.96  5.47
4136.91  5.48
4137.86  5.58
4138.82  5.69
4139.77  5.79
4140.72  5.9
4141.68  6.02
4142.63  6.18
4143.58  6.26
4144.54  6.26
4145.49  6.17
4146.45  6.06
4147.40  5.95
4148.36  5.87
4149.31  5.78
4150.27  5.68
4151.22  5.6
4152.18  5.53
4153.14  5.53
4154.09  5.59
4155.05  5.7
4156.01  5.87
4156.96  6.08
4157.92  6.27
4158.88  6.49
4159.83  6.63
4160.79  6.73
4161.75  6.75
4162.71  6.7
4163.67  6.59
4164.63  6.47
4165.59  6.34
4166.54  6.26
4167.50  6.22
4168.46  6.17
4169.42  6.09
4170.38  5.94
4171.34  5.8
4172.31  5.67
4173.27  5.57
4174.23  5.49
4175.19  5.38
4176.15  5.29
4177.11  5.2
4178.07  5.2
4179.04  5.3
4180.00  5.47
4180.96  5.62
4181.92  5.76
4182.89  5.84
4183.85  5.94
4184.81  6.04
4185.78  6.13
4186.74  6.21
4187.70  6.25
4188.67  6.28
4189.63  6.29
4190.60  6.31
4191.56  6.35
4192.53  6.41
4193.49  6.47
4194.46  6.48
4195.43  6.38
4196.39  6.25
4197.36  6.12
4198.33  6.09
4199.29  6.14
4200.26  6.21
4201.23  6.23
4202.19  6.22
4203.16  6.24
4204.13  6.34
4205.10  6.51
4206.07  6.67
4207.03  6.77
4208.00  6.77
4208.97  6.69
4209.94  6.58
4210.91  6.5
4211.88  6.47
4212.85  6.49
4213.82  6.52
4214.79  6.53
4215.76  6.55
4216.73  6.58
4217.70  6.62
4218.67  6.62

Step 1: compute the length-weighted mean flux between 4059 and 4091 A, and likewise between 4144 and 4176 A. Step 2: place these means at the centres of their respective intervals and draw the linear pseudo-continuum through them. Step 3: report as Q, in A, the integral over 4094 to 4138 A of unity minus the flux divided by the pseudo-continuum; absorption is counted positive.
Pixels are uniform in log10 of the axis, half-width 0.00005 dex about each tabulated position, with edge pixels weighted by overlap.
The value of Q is 2.2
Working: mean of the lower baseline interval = 6.29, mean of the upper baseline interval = 6.03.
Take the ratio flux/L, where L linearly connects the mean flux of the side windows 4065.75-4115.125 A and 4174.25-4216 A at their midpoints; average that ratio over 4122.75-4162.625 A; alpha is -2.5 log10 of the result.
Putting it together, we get 0.06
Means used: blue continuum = 6.31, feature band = 5.88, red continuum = 6.17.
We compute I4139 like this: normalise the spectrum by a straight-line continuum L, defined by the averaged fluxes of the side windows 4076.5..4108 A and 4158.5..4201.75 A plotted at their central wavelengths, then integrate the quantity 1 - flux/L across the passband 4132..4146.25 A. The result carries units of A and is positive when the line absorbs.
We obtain 0.7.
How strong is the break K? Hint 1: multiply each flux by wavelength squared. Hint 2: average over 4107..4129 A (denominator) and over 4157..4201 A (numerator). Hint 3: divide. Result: 1.02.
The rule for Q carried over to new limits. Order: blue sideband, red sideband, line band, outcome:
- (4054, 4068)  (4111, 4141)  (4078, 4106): -2.69 A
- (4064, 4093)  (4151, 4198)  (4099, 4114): 1.38 A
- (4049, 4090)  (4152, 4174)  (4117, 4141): 1.64 A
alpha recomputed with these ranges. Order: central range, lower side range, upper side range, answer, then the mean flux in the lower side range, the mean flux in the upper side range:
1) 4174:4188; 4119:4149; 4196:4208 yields 0.09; 5.82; 6.34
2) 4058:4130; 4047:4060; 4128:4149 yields -0.03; 6.04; 5.82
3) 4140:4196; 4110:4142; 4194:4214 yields 0.03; 5.94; 6.41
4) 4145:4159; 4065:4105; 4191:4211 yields 0.09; 6.29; 6.4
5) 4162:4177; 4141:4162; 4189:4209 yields 0.03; 6.04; 6.37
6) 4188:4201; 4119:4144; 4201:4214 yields 0.02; 5.78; 6.51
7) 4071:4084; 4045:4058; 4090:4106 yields -0.08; 6.06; 5.94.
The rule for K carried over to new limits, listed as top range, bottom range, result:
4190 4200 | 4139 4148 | 1.07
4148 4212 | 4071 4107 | 1.01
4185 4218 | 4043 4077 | 1.16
